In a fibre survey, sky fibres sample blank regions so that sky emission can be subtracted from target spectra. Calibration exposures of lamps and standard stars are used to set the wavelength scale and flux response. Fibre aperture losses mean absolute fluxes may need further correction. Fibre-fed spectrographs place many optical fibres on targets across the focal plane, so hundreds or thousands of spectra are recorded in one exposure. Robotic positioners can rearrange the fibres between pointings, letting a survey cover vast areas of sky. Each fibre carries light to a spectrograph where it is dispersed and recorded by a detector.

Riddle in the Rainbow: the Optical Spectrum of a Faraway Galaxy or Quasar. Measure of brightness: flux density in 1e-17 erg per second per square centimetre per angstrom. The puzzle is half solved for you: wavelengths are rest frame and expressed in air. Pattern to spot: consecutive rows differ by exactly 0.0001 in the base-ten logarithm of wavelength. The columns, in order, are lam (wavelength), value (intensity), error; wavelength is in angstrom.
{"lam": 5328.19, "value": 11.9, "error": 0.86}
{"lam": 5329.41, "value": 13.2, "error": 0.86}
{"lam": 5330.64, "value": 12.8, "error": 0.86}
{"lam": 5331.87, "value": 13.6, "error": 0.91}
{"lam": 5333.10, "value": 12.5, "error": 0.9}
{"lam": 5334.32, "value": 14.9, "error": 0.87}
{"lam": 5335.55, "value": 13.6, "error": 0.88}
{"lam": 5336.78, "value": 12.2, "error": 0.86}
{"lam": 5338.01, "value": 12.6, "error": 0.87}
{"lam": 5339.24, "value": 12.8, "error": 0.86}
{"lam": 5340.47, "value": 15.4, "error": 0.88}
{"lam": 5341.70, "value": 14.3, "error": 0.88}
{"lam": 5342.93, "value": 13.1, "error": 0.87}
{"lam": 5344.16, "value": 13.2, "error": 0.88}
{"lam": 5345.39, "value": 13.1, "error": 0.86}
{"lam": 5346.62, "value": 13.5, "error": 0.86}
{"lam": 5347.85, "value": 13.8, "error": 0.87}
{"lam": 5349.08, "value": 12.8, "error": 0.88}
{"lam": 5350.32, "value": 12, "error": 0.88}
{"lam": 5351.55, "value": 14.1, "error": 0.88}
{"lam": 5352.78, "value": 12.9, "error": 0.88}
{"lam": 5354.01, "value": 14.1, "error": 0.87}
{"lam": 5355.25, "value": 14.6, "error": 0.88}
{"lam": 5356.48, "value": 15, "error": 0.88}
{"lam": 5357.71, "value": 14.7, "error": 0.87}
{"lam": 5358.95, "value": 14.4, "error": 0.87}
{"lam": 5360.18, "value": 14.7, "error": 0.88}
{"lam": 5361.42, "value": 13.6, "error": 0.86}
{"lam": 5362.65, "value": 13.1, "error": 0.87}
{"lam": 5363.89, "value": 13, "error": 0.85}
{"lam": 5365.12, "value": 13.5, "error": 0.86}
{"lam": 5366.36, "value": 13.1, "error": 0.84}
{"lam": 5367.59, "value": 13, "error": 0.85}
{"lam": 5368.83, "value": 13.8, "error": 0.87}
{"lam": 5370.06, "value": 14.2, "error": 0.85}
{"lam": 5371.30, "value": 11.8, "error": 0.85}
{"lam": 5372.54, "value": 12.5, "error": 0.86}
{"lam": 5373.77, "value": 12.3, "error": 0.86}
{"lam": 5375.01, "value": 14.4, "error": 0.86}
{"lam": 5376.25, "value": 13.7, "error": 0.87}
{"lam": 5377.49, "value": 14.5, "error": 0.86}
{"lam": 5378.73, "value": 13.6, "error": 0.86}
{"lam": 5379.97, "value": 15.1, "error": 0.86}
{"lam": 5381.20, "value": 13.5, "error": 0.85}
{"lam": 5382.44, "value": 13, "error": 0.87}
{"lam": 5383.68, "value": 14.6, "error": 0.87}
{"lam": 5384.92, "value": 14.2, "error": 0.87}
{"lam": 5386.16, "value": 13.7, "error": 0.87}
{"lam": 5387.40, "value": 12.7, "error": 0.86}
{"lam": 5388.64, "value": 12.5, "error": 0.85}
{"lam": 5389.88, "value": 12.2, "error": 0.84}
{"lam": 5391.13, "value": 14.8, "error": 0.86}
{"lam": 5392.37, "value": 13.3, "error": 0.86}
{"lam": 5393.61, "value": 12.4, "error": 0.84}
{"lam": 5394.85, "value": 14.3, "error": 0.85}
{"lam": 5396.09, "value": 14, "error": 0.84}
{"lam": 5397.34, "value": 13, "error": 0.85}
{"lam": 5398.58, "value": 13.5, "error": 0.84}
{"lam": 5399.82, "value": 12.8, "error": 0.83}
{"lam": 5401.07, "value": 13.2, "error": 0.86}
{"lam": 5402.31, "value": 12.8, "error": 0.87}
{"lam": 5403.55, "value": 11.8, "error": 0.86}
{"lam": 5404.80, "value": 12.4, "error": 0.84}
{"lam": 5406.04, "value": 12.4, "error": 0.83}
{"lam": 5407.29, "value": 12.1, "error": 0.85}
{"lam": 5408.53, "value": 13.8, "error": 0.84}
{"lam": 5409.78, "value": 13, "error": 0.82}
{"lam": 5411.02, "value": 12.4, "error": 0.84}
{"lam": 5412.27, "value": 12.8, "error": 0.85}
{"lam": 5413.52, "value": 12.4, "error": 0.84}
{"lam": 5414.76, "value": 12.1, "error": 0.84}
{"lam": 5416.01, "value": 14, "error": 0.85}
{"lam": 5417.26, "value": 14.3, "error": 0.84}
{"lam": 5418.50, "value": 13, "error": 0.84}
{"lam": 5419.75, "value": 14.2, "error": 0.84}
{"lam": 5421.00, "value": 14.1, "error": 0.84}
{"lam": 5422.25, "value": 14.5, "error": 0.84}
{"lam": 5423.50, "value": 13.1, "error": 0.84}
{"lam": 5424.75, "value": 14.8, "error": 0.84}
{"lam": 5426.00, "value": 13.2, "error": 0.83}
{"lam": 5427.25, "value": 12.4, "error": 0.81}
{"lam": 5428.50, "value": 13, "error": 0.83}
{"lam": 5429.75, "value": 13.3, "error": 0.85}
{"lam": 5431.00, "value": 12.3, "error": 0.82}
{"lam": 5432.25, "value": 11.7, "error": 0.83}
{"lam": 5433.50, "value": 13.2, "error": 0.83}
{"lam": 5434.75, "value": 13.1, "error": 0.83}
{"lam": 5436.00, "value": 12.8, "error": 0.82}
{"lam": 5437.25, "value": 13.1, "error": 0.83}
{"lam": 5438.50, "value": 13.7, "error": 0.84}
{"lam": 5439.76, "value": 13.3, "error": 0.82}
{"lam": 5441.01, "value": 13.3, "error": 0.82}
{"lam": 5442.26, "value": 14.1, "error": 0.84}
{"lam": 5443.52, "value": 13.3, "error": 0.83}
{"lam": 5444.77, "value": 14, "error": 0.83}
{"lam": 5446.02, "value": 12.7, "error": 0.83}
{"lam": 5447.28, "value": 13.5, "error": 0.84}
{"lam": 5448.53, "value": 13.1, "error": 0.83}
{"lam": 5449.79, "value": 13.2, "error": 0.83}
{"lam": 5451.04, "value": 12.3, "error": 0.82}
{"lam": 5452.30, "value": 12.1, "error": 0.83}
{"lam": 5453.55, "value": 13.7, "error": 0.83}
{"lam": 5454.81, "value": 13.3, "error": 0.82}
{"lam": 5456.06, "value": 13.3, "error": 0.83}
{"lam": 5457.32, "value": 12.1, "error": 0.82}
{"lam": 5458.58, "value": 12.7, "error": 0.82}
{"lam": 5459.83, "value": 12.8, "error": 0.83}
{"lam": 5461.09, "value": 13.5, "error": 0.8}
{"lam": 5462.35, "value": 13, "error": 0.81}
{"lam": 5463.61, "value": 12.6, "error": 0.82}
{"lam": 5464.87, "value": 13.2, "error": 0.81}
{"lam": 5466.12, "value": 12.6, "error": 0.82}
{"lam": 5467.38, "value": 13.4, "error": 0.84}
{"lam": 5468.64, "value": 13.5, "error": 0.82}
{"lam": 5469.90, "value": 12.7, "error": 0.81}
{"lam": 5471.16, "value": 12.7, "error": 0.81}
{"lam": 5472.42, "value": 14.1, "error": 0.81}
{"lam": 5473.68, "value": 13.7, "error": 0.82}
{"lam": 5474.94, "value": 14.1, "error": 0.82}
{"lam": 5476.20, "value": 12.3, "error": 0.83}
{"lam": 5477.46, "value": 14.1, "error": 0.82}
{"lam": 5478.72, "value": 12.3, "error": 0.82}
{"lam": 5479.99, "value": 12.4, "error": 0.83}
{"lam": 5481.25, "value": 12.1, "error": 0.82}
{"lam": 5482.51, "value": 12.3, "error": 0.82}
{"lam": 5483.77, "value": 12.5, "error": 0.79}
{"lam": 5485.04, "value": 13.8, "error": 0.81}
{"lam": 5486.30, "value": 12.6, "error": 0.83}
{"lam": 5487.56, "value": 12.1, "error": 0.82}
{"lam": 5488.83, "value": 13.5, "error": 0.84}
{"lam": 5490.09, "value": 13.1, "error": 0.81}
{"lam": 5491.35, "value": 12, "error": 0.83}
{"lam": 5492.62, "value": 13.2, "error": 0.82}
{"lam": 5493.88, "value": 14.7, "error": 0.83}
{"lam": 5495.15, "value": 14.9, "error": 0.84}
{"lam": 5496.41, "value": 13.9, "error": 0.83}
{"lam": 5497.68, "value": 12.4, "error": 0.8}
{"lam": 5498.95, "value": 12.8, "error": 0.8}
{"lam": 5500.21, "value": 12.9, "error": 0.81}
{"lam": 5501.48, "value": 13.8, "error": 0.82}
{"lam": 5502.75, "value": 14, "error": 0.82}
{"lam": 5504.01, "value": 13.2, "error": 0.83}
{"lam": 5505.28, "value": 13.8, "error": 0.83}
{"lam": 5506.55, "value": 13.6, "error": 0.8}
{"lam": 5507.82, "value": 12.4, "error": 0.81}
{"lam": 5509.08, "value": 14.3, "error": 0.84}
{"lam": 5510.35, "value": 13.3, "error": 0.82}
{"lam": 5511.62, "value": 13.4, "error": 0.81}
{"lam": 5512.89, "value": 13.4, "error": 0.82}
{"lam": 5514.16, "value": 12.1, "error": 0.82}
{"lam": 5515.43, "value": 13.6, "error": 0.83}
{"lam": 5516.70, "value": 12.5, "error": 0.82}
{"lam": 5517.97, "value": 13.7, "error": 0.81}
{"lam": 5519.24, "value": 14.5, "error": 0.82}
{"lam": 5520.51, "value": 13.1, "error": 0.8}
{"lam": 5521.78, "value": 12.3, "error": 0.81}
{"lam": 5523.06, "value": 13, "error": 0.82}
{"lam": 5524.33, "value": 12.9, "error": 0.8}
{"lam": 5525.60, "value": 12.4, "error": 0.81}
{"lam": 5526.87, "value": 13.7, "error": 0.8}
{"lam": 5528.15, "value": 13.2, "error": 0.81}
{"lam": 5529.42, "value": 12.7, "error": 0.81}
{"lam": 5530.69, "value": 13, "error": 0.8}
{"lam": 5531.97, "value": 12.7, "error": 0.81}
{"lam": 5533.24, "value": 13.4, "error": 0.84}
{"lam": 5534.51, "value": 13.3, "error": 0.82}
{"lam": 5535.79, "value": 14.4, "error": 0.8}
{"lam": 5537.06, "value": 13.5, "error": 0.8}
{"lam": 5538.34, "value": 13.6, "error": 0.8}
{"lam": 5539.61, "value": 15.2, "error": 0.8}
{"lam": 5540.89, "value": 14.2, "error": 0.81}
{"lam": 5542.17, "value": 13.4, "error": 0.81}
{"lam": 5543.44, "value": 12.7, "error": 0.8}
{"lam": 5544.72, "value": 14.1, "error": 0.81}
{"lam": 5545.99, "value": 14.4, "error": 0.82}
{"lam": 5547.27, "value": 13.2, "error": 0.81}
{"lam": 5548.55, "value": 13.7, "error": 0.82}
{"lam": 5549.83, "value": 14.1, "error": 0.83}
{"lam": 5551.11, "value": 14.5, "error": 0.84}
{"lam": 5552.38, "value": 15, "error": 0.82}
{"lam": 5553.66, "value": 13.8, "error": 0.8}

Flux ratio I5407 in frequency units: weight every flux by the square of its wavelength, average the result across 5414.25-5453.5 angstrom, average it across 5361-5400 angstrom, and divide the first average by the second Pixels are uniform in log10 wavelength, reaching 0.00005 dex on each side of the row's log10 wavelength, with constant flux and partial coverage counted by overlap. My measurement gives 1.0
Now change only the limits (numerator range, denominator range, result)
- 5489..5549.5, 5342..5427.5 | 1.05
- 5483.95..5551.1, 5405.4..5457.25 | 1.05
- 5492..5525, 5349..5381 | 1.03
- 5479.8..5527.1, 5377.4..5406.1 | 1.03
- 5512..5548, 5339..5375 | 1.05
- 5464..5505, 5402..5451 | 1.02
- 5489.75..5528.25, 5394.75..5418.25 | 1.06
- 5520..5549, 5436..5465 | 1.05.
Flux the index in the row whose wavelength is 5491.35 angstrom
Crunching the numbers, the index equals 12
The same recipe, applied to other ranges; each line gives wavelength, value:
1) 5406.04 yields 12.4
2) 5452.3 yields 12.1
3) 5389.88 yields 12.2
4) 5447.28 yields 13.5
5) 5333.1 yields 12.5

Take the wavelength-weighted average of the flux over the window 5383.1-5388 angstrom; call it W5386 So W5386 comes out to 13.8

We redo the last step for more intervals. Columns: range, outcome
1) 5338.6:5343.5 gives 13.9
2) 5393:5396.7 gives 13.6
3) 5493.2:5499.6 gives 13.7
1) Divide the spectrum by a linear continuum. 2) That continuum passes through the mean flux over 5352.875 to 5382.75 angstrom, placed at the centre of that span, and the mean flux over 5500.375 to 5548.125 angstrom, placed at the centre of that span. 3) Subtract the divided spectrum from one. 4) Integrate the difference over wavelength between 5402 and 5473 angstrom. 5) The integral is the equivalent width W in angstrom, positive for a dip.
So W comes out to 2.5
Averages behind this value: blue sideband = 13.7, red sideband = 13.4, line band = 13.1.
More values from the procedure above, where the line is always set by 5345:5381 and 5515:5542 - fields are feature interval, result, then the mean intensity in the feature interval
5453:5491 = 1.3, 13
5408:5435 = 0.6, 13.2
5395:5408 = 0.7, 12.9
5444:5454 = 0.3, 13.1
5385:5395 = 0.3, 13.2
